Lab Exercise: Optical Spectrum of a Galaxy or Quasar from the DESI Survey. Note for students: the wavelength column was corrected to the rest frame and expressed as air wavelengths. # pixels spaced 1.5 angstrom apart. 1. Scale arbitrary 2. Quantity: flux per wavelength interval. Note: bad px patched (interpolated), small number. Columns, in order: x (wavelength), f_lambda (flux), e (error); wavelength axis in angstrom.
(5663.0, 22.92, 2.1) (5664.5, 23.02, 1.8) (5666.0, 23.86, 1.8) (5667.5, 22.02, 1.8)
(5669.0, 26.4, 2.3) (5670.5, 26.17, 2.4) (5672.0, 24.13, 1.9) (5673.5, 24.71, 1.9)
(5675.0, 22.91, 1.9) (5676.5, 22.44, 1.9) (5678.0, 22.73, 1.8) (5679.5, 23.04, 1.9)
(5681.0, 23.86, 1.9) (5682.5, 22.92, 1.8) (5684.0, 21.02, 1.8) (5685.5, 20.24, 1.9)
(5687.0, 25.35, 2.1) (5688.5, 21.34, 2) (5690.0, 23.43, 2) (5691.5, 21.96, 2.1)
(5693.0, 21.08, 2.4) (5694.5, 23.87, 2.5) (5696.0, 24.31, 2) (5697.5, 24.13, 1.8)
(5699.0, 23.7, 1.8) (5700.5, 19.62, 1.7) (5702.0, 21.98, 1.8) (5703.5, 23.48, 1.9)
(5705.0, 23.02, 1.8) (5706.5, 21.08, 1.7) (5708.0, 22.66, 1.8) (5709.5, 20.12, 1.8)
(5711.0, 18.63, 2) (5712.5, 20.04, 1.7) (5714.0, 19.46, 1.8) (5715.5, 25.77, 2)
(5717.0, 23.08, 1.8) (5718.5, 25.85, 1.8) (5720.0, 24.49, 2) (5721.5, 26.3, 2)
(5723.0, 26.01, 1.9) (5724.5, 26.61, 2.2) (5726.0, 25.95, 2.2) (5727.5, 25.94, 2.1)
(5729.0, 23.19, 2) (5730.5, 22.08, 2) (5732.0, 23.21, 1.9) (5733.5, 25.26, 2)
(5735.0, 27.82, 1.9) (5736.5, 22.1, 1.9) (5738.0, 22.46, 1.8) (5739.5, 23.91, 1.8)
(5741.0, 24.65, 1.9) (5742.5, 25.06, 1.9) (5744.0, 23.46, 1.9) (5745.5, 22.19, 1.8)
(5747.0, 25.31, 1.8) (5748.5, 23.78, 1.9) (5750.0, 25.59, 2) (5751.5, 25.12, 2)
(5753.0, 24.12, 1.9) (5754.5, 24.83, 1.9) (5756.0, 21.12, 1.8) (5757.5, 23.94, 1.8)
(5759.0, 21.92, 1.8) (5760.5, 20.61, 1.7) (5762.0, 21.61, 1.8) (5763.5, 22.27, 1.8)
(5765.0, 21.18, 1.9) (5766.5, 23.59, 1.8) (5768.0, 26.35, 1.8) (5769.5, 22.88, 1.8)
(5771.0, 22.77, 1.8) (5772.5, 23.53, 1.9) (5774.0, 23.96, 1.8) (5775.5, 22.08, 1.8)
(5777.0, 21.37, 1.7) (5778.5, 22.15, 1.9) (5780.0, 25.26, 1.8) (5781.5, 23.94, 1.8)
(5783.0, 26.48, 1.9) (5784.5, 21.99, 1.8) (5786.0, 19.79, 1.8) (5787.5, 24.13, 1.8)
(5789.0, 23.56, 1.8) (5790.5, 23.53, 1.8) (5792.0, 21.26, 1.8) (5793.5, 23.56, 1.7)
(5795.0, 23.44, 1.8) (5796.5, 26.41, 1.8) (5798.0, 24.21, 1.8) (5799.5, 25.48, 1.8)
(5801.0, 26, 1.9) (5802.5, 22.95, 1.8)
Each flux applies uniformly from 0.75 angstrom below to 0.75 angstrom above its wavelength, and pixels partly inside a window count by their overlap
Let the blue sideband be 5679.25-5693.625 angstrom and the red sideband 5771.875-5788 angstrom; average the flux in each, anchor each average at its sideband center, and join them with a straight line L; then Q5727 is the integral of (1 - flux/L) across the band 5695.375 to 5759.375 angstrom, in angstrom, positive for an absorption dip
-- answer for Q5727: -2.37 angstrom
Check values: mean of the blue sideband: 22.4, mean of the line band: 23.6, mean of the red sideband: 23.1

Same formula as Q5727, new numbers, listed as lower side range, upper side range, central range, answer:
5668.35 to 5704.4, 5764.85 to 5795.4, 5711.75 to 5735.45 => -1.3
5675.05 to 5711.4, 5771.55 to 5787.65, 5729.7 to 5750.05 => -1.1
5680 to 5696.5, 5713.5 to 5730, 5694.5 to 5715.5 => 1.6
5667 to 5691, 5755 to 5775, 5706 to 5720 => 0.7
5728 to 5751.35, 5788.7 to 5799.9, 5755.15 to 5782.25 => 1.3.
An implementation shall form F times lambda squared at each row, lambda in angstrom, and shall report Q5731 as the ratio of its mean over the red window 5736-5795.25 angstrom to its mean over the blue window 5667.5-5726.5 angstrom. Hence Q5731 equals 1.03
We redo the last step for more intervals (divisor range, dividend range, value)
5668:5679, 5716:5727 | 1.07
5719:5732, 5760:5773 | 0.93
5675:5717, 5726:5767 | 1.08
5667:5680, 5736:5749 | 1.02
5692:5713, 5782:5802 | 1.12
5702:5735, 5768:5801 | 1.02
